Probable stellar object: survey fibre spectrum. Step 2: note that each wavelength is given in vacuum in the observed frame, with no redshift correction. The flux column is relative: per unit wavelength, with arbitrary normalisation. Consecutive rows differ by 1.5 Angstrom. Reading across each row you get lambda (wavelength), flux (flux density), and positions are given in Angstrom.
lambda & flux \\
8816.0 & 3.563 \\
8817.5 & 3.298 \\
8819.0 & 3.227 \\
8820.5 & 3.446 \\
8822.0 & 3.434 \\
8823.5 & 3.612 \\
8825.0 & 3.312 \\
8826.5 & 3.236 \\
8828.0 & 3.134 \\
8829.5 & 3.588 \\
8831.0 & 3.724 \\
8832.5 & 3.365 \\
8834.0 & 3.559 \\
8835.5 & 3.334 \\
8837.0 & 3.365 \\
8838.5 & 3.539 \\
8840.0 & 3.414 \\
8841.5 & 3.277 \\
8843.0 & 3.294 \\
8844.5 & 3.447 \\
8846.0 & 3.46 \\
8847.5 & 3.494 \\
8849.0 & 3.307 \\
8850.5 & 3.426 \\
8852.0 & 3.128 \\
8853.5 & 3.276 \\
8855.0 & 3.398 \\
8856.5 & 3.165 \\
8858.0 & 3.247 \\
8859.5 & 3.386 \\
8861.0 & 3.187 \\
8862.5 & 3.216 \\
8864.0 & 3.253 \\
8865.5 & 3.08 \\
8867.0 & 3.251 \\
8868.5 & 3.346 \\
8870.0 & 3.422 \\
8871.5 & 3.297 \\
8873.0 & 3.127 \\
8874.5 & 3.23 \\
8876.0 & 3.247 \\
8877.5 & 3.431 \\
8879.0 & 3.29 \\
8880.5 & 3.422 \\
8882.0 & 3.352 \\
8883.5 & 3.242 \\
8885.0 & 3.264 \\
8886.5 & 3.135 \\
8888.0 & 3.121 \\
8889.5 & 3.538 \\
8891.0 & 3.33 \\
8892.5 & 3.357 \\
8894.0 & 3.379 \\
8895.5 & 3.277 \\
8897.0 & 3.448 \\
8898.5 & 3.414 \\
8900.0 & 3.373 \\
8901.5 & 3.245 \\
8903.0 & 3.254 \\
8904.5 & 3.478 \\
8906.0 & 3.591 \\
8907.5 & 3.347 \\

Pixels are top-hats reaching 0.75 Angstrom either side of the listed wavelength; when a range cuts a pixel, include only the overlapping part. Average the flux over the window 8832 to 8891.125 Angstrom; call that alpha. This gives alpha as 3.32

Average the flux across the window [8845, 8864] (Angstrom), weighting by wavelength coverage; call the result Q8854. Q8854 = 3.31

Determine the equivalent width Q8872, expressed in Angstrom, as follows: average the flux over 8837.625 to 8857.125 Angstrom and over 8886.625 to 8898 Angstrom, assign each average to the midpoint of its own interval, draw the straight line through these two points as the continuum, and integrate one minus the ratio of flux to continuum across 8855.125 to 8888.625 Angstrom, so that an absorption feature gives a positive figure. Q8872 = 0.8 Angstrom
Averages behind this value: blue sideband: 3.36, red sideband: 3.34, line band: 3.26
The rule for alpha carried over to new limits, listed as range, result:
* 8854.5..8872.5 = 3.27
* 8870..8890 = 3.29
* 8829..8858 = 3.39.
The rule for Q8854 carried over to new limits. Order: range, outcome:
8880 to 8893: 3.3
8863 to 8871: 3.27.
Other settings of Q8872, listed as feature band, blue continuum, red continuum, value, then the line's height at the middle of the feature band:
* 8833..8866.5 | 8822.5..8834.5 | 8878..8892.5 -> 0.6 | 3.39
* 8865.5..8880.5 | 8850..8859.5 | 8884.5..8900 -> 0.1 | 3.3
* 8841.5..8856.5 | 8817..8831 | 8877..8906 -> 0.1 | 3.37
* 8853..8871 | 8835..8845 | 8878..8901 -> 0.5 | 3.36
